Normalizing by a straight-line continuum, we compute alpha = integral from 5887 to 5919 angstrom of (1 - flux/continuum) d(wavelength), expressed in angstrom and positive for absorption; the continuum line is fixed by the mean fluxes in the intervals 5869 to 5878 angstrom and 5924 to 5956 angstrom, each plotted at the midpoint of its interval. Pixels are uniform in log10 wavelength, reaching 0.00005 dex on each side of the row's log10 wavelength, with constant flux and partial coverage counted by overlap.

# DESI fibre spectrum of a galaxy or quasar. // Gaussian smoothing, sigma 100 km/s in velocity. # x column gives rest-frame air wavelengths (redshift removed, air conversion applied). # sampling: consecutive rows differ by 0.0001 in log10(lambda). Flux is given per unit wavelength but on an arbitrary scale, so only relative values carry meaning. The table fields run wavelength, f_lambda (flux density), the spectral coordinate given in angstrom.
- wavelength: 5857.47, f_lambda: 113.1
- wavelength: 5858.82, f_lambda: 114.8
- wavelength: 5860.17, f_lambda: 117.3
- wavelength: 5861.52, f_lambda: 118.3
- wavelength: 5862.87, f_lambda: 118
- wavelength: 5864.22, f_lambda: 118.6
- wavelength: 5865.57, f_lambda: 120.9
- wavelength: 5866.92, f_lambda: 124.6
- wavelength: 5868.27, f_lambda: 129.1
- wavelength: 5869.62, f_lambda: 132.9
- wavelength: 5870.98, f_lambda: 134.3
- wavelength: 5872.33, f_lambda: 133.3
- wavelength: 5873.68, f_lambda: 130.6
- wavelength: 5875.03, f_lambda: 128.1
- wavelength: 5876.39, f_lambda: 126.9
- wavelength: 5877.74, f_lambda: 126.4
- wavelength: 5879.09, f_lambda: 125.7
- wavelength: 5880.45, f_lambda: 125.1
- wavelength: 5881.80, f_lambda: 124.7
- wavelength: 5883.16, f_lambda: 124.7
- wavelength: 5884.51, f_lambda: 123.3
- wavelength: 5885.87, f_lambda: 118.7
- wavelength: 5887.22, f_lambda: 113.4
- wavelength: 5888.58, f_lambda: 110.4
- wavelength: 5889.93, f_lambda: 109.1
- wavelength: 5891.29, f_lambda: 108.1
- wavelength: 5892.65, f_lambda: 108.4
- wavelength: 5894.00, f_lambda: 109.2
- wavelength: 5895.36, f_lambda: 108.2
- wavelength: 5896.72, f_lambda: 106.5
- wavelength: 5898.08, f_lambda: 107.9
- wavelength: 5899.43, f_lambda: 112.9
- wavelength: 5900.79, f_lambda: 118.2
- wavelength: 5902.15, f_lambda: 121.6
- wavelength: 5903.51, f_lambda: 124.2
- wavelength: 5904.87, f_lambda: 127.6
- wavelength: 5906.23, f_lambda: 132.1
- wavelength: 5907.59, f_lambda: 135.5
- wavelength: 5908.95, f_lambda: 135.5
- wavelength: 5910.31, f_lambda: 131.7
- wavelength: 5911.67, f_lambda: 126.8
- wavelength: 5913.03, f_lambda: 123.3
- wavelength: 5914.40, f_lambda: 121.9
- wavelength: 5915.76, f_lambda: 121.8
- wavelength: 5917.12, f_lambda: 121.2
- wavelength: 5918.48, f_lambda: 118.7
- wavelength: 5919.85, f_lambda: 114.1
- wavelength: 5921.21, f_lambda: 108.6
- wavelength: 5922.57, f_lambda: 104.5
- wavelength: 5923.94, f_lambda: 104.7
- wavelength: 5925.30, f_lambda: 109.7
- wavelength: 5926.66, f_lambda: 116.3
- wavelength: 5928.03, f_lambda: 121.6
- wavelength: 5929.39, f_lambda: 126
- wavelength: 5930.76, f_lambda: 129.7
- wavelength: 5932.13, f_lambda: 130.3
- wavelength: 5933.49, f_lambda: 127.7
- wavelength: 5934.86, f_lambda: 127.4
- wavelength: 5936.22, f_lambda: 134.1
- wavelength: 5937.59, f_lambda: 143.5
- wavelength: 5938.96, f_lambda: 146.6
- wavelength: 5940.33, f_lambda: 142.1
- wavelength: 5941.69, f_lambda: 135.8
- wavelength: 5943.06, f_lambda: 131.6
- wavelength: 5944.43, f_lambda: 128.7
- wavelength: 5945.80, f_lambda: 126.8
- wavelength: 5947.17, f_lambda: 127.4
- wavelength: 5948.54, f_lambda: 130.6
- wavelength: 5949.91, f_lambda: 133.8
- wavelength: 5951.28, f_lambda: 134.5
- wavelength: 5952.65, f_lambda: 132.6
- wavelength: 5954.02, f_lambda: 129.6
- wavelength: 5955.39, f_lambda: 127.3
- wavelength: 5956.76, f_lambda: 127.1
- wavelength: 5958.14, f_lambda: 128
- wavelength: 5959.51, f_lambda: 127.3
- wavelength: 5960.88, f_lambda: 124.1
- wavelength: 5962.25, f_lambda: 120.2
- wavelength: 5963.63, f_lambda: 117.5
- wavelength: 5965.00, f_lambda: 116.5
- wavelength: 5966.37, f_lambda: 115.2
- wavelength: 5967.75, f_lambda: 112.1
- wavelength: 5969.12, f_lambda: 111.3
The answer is 2.7 angstrom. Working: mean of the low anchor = 130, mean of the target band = 119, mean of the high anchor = 130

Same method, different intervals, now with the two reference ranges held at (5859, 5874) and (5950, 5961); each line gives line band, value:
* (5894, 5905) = 1.0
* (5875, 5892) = 0.8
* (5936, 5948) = -0.6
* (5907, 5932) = 1.3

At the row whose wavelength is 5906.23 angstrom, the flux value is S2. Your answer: 132.1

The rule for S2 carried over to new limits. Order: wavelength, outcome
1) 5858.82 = 114.8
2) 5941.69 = 135.8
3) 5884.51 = 123.3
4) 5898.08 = 107.9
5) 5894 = 109.2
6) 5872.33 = 133.3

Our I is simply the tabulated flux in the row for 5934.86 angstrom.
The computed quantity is 127.4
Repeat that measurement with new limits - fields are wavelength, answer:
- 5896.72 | 106.5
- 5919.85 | 114.1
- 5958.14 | 128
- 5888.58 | 110.4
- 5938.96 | 146.6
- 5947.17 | 127.4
